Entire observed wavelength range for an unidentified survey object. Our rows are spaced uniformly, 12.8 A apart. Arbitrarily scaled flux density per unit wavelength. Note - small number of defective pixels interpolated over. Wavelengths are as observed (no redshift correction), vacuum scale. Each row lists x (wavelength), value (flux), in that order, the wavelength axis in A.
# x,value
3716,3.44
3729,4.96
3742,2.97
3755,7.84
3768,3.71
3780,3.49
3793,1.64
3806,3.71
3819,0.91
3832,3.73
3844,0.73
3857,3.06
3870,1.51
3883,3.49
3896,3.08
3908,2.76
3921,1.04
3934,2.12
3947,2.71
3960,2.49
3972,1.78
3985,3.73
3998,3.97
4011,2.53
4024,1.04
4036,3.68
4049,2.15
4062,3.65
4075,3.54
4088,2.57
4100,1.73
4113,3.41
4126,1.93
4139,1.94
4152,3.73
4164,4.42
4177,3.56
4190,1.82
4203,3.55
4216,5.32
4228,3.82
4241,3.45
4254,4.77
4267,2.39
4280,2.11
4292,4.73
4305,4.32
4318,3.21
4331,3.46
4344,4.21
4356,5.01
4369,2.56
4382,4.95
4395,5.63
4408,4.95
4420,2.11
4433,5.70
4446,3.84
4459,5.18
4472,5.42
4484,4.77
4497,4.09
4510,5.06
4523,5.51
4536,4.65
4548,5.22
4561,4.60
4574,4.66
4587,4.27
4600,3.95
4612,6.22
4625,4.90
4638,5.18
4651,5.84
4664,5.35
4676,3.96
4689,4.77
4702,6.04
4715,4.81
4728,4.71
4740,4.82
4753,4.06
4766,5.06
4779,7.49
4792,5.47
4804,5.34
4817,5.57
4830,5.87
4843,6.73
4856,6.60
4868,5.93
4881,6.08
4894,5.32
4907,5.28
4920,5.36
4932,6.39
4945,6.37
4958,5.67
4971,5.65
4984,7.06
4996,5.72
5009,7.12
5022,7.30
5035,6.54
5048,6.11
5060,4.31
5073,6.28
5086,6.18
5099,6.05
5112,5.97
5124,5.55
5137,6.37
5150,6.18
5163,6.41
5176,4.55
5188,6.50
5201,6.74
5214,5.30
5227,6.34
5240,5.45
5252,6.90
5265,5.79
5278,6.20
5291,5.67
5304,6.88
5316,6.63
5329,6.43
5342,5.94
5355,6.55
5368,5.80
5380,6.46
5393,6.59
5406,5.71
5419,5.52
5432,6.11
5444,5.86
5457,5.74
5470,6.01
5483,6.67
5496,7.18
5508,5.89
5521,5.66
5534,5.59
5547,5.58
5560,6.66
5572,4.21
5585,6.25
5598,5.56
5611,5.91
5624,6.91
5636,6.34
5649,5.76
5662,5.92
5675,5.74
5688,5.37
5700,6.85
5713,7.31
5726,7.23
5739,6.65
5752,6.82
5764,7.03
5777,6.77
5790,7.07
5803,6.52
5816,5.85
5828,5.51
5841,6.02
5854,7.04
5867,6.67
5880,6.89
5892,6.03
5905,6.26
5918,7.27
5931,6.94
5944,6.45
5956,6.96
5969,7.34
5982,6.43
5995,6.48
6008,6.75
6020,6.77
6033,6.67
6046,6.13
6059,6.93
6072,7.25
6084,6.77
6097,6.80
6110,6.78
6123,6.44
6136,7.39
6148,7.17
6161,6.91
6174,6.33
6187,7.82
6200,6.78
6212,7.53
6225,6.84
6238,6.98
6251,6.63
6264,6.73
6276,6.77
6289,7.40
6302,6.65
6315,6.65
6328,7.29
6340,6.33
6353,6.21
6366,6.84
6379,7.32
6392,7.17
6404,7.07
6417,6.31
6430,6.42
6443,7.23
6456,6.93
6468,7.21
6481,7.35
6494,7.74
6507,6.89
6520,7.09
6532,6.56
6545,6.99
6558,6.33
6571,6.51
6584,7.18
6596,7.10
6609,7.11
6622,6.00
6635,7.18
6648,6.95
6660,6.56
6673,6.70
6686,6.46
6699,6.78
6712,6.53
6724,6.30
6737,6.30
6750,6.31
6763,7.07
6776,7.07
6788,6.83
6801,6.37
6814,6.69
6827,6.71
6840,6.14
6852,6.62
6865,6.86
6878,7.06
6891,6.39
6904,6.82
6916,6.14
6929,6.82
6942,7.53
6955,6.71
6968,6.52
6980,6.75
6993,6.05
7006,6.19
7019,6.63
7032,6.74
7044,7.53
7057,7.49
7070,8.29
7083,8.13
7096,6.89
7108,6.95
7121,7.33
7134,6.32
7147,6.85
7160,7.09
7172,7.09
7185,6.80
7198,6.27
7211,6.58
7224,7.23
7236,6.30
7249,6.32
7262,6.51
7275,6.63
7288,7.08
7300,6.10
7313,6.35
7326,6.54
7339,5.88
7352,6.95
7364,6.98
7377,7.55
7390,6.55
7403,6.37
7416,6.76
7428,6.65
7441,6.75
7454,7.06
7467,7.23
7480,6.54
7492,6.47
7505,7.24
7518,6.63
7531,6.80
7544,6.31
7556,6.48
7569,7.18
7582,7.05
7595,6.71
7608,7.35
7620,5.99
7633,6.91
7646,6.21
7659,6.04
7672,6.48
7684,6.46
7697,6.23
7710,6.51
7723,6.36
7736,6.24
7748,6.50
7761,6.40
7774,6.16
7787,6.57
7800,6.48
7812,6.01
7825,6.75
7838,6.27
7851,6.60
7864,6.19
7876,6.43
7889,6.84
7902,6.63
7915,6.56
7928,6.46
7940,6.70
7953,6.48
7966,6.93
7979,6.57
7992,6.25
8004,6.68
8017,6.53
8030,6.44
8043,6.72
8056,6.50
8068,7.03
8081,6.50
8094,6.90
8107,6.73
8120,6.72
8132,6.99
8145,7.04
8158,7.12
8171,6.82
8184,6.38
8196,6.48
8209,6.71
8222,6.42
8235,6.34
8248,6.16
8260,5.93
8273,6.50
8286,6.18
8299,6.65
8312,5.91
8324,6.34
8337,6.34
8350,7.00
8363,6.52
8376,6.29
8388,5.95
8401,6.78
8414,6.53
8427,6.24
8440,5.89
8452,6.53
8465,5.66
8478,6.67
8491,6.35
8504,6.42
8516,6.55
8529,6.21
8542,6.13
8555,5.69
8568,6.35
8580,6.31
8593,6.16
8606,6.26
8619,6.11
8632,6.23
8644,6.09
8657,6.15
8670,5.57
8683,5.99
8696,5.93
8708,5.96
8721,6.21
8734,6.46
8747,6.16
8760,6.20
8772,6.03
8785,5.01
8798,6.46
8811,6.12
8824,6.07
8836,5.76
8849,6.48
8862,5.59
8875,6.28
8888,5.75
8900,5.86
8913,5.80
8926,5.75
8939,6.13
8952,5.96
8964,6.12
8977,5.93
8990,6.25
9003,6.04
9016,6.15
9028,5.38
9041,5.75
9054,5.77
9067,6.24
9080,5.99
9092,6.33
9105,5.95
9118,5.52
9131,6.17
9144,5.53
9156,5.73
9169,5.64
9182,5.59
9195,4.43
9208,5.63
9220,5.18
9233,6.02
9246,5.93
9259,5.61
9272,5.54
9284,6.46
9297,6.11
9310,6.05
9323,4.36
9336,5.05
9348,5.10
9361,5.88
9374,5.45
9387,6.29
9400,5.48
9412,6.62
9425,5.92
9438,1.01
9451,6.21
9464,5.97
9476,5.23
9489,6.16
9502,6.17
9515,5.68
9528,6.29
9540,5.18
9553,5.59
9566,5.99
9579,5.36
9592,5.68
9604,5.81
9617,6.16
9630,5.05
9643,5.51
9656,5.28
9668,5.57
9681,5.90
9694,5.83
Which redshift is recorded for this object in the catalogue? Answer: 0.08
